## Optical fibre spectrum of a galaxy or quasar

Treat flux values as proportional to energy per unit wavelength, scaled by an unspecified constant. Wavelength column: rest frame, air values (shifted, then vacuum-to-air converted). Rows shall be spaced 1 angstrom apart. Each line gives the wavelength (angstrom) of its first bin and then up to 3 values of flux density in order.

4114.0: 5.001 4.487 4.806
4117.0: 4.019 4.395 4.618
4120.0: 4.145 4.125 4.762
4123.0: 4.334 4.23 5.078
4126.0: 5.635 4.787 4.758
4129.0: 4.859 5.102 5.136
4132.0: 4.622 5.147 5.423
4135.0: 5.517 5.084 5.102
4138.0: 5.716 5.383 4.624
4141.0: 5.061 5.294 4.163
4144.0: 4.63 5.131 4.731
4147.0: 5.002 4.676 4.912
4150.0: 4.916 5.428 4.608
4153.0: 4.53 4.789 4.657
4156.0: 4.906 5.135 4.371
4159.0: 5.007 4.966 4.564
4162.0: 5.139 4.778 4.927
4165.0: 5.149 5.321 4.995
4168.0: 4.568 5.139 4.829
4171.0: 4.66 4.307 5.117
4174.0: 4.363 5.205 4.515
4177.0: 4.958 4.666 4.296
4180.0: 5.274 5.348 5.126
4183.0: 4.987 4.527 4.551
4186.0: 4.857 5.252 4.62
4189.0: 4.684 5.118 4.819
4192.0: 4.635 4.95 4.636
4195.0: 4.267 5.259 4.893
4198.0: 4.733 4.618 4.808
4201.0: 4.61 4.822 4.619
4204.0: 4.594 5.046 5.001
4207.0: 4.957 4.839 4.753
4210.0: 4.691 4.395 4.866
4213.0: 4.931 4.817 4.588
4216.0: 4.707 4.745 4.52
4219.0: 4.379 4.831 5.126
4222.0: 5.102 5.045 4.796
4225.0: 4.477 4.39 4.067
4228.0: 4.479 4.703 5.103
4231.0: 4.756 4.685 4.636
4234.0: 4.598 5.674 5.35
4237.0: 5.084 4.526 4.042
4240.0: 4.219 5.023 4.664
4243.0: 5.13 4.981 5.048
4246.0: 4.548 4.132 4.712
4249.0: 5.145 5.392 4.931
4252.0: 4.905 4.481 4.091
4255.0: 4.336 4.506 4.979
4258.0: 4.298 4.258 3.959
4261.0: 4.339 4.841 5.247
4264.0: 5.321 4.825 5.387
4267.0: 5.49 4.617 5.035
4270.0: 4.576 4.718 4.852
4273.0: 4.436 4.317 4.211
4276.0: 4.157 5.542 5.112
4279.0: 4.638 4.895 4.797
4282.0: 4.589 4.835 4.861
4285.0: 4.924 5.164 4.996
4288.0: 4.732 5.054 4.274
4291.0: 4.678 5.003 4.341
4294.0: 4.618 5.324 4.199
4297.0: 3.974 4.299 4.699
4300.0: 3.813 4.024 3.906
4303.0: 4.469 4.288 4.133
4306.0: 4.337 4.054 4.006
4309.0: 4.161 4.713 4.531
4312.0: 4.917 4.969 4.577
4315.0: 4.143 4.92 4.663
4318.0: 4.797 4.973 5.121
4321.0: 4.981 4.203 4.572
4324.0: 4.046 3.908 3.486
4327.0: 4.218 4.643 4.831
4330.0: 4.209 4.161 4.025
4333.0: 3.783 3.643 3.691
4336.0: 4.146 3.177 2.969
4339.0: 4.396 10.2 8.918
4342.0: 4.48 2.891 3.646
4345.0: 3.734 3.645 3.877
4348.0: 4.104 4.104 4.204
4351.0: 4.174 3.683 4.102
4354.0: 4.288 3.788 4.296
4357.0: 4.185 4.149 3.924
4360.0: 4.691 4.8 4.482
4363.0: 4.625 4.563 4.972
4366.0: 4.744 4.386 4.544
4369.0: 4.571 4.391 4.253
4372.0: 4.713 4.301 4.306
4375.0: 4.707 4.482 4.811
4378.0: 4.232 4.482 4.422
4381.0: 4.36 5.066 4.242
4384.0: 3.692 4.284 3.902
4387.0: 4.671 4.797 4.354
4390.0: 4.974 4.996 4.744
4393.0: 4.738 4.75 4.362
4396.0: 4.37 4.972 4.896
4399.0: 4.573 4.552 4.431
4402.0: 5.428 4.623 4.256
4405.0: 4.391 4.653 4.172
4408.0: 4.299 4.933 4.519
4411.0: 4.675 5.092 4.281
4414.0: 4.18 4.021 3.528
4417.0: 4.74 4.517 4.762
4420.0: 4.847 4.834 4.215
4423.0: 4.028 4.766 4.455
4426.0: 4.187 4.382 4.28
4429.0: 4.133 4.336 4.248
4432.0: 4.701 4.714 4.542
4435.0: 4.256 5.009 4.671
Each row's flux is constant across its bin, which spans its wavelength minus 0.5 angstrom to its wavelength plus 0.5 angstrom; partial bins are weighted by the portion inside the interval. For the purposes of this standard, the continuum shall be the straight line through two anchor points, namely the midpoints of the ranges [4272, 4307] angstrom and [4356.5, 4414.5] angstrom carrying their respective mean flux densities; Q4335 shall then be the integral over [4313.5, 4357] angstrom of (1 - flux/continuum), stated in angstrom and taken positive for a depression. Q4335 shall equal 1.7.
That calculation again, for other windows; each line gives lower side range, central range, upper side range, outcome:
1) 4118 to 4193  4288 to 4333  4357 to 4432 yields 1.90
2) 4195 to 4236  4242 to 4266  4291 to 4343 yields -0.29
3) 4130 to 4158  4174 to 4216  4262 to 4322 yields 0.52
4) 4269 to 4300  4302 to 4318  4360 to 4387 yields 0.60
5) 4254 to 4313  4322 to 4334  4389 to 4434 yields 1.14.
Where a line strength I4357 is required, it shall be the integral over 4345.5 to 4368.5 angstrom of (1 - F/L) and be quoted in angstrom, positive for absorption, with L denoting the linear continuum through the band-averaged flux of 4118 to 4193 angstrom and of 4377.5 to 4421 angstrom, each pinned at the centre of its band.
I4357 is 1.6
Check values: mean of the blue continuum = 4.87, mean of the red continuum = 4.53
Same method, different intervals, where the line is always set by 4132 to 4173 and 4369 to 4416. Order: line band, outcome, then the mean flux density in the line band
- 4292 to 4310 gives 1.4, 4.31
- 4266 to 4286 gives -0.3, 4.79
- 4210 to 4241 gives 0.5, 4.73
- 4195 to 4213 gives 0.2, 4.78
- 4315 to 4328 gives 0.4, 4.48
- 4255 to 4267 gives 0.0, 4.74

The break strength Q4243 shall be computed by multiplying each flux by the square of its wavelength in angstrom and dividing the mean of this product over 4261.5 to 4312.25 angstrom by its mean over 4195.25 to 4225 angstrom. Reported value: 1.0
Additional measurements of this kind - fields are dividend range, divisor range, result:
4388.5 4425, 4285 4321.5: 1.05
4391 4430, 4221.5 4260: 1.04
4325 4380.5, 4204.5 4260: 0.98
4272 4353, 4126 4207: 0.98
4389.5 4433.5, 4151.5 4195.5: 1.05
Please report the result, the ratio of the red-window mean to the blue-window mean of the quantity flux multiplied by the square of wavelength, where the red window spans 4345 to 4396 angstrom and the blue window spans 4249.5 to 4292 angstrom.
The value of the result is 1.0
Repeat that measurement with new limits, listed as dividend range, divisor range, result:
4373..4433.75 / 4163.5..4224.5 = 1.03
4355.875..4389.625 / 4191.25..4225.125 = 1.01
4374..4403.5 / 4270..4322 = 1.04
